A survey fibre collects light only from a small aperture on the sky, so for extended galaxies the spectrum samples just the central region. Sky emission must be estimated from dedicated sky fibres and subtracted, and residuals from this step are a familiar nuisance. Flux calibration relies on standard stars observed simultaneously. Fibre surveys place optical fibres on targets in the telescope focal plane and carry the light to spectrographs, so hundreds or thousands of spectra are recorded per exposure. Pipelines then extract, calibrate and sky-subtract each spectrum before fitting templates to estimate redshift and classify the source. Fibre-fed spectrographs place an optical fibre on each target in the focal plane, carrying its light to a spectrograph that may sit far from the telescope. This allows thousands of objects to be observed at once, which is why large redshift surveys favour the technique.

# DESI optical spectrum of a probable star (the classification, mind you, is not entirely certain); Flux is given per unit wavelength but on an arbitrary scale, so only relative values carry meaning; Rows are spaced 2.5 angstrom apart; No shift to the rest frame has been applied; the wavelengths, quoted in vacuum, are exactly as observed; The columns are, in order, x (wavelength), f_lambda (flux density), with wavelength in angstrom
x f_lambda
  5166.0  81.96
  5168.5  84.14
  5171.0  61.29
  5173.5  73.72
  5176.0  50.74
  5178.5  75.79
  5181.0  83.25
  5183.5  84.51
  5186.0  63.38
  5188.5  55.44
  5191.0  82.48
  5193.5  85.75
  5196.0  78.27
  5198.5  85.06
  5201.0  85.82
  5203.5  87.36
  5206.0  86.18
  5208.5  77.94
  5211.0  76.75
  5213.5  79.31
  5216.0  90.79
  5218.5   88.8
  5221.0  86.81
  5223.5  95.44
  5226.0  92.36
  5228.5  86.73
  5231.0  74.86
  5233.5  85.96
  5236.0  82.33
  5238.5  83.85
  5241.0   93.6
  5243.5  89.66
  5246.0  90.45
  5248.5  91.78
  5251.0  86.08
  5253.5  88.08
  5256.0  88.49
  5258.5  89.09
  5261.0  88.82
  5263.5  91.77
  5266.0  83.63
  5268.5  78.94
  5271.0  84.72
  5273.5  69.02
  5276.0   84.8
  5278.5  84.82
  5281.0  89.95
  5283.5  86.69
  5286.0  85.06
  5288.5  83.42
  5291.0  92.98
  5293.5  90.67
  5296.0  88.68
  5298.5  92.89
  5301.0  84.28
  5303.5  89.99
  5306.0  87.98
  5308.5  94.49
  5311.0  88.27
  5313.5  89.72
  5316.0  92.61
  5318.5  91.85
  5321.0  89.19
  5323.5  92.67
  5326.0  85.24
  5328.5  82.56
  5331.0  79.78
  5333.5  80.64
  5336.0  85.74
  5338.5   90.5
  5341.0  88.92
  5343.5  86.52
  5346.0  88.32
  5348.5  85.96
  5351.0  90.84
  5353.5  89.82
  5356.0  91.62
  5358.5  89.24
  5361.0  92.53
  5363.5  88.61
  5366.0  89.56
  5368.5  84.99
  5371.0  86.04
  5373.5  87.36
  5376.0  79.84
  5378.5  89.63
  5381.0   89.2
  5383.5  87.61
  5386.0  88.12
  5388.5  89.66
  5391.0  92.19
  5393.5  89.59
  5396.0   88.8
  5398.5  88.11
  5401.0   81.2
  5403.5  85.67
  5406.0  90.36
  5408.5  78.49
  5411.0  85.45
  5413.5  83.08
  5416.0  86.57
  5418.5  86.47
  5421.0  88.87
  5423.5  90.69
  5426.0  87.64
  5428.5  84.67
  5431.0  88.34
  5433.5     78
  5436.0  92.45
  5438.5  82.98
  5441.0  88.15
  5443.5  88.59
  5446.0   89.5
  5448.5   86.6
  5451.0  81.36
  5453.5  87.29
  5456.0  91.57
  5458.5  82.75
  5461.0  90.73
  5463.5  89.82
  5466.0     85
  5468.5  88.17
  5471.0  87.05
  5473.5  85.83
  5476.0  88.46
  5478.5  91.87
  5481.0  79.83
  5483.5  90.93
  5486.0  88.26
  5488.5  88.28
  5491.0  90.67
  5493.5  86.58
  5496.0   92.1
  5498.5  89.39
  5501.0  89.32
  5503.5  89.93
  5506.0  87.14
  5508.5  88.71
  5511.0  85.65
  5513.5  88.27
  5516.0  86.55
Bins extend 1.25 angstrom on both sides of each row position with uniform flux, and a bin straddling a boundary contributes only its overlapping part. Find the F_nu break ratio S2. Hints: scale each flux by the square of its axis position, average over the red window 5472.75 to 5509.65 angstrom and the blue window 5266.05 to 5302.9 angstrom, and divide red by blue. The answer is 1.12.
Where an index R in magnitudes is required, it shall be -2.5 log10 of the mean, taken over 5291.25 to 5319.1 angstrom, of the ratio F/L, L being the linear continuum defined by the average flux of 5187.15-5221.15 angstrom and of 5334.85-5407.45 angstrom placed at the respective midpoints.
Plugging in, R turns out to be -0.057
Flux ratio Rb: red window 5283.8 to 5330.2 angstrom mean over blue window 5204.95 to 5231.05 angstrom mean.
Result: 1.04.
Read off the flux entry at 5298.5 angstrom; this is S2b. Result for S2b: 92.89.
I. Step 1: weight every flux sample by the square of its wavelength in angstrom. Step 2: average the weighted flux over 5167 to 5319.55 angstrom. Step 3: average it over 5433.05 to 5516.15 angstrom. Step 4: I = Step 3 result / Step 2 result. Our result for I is 1.1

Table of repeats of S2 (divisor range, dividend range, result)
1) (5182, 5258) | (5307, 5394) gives 1.10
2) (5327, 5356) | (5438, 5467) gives 1.05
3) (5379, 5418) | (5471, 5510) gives 1.05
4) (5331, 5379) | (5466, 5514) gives 1.06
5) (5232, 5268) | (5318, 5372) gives 1.04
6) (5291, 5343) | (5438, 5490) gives 1.04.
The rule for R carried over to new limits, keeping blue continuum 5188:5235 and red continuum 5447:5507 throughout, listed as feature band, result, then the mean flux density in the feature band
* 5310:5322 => -0.06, 90.4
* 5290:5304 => -0.06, 89.9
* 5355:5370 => -0.04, 89.3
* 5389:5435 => 0.01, 86.4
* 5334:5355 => -0.03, 88.1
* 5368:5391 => -0.01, 87.3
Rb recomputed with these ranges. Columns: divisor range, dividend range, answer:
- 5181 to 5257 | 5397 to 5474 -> 1.03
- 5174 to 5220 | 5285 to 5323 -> 1.14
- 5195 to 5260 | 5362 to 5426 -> 1.01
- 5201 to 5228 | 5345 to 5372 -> 1.03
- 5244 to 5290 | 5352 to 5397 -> 1.03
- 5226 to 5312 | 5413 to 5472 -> 1.00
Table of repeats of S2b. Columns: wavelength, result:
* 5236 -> 82.33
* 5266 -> 83.63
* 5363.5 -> 88.61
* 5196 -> 78.27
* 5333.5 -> 80.64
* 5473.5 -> 85.83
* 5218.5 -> 88.8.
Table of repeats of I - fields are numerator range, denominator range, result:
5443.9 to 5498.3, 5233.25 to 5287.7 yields 1.10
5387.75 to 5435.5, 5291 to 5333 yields 1.01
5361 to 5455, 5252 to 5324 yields 1.04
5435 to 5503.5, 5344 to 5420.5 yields 1.04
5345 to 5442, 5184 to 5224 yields 1.15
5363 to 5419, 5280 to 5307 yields 1.02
